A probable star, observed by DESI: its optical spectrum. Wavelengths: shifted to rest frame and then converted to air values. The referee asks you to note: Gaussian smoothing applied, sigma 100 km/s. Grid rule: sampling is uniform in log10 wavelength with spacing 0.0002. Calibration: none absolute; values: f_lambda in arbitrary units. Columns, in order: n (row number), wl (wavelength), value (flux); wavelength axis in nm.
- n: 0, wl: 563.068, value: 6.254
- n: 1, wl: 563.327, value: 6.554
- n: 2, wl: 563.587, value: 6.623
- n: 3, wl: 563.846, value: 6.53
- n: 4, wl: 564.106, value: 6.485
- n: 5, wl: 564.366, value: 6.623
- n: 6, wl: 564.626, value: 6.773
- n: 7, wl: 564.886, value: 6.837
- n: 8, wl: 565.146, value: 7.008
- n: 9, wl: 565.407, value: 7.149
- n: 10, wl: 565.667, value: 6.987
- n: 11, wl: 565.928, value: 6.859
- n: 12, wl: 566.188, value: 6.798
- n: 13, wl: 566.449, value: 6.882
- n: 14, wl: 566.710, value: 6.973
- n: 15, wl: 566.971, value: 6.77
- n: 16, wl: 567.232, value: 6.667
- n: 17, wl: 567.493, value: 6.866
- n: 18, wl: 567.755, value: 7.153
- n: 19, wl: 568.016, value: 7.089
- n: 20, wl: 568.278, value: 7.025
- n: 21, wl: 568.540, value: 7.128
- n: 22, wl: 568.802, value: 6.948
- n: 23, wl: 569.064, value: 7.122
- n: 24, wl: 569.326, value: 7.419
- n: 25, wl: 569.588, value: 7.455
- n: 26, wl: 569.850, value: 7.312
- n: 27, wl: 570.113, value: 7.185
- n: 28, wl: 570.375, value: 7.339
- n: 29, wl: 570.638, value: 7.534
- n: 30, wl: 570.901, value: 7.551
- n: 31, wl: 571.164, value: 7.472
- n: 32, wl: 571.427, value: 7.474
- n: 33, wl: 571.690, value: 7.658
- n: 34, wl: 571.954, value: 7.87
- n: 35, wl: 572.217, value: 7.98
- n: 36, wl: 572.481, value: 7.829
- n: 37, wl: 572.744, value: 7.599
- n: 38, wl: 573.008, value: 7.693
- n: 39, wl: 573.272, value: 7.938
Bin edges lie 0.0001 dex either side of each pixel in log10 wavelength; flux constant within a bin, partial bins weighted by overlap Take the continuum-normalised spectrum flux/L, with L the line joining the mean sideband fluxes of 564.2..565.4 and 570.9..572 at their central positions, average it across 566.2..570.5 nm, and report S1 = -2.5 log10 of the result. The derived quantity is 0.02 mag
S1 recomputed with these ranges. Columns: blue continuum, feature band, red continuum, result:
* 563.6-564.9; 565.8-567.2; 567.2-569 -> 0.00 mag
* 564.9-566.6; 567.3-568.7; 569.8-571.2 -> 0.02 mag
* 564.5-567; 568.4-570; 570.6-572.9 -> 0.02 mag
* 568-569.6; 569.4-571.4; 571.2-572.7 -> 0.01 mag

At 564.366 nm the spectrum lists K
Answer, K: 6.623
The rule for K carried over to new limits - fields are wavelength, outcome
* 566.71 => 6.973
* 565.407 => 7.149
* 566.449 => 6.882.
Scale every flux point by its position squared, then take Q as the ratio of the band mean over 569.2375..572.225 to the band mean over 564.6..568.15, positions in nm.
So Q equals 1.10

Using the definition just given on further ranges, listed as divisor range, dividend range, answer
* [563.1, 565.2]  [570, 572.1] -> 1.16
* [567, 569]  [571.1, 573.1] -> 1.12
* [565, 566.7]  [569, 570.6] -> 1.07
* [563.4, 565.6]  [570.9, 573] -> 1.17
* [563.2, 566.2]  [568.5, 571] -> 1.10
